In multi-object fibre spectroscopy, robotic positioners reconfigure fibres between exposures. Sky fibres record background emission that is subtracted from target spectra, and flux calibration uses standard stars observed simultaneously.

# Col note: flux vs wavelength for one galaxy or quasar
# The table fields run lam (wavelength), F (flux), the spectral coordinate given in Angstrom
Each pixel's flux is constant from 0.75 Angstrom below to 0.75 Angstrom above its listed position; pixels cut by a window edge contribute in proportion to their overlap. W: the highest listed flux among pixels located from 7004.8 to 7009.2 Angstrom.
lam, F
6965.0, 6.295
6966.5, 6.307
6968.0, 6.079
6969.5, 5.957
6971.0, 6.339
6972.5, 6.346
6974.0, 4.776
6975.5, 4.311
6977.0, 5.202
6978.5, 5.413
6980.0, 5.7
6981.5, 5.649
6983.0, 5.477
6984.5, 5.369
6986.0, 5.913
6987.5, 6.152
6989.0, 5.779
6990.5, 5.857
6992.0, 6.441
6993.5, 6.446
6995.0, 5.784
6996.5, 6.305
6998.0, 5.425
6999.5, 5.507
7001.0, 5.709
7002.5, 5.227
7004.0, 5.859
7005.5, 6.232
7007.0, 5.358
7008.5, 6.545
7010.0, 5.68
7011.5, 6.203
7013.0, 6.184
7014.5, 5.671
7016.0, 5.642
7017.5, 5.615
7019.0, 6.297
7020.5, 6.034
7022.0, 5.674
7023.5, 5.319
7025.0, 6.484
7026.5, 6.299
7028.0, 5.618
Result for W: 6.545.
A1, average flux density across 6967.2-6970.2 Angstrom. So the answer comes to 6.02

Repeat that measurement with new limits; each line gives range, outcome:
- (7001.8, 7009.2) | 5.84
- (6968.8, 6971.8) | 6.15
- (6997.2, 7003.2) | 5.48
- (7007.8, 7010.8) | 6.11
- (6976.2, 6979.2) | 5.29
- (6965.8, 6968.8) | 6.19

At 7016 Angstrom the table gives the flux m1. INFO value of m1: 5.642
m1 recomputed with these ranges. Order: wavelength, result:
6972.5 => 6.346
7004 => 5.859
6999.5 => 5.507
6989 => 5.779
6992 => 6.441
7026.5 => 6.299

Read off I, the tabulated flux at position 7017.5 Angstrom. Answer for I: 5.615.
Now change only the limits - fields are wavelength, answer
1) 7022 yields 5.674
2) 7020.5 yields 6.034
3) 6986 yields 5.913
